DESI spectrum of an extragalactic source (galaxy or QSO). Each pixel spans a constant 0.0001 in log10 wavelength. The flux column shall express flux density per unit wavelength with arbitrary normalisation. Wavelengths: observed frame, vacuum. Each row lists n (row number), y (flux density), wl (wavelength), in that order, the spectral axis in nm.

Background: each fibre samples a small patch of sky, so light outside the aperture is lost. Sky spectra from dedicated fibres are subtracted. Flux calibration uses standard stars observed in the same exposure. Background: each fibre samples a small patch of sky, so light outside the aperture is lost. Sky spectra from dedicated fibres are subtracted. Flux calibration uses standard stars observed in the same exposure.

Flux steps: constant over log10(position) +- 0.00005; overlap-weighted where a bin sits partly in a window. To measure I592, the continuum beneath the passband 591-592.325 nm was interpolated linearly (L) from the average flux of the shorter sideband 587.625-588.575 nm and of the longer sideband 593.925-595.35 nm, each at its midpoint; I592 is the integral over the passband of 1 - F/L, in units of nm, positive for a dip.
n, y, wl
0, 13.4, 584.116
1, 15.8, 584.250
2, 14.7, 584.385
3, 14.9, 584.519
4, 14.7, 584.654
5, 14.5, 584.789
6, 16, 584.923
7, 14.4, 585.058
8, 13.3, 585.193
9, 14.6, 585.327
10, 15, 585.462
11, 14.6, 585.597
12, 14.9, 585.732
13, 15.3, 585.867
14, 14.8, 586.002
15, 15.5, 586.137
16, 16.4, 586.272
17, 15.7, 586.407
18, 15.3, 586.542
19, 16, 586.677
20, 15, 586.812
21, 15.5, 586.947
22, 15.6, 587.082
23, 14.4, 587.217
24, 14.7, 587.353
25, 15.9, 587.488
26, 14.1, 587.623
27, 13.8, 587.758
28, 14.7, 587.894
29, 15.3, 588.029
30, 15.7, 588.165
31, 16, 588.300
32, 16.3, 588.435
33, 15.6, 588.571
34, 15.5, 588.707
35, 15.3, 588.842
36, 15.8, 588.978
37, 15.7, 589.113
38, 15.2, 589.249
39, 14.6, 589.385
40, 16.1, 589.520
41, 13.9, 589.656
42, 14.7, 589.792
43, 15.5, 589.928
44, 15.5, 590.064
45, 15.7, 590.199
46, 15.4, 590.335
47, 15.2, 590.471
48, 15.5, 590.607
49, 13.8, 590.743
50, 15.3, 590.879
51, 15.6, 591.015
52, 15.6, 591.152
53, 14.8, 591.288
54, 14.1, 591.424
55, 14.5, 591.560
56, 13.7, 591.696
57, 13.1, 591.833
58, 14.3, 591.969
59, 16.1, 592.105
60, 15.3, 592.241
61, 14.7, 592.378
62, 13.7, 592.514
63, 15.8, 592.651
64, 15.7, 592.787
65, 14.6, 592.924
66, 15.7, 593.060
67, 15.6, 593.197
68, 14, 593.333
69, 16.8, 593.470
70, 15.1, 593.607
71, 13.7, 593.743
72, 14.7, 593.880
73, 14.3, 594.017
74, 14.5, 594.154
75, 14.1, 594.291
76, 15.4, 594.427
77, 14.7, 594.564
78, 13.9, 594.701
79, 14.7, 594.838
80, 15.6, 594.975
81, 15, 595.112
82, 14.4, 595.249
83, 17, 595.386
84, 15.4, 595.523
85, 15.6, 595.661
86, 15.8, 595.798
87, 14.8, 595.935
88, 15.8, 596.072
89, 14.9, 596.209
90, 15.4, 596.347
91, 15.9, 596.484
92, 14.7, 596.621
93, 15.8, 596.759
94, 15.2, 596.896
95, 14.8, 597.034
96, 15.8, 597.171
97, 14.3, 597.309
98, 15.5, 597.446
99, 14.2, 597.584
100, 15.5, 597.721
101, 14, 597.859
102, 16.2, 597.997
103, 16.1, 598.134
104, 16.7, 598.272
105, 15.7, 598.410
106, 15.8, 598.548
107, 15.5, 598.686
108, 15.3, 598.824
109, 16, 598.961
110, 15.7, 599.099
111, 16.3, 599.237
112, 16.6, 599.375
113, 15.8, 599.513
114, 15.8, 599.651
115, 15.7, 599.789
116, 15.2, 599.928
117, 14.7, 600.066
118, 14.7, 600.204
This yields 0.02 nm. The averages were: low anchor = 15.2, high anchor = 14.7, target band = 14.7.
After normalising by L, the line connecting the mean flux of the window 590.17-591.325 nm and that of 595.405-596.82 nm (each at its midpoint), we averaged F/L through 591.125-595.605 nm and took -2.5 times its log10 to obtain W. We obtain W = 0.03 mag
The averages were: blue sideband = 15.2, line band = 14.9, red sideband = 15.5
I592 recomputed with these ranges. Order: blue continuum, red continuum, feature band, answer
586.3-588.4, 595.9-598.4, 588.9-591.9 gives 0.057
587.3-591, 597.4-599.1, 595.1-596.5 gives 0.001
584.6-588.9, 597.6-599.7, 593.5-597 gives 0.115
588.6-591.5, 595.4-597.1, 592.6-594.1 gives 0.021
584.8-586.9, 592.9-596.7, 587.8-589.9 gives -0.034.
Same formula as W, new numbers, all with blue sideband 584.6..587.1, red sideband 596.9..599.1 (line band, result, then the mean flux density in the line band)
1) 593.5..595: 0.05 mag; 14.6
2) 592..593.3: 0.01 mag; 15.2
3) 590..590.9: 0.00 mag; 15.2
